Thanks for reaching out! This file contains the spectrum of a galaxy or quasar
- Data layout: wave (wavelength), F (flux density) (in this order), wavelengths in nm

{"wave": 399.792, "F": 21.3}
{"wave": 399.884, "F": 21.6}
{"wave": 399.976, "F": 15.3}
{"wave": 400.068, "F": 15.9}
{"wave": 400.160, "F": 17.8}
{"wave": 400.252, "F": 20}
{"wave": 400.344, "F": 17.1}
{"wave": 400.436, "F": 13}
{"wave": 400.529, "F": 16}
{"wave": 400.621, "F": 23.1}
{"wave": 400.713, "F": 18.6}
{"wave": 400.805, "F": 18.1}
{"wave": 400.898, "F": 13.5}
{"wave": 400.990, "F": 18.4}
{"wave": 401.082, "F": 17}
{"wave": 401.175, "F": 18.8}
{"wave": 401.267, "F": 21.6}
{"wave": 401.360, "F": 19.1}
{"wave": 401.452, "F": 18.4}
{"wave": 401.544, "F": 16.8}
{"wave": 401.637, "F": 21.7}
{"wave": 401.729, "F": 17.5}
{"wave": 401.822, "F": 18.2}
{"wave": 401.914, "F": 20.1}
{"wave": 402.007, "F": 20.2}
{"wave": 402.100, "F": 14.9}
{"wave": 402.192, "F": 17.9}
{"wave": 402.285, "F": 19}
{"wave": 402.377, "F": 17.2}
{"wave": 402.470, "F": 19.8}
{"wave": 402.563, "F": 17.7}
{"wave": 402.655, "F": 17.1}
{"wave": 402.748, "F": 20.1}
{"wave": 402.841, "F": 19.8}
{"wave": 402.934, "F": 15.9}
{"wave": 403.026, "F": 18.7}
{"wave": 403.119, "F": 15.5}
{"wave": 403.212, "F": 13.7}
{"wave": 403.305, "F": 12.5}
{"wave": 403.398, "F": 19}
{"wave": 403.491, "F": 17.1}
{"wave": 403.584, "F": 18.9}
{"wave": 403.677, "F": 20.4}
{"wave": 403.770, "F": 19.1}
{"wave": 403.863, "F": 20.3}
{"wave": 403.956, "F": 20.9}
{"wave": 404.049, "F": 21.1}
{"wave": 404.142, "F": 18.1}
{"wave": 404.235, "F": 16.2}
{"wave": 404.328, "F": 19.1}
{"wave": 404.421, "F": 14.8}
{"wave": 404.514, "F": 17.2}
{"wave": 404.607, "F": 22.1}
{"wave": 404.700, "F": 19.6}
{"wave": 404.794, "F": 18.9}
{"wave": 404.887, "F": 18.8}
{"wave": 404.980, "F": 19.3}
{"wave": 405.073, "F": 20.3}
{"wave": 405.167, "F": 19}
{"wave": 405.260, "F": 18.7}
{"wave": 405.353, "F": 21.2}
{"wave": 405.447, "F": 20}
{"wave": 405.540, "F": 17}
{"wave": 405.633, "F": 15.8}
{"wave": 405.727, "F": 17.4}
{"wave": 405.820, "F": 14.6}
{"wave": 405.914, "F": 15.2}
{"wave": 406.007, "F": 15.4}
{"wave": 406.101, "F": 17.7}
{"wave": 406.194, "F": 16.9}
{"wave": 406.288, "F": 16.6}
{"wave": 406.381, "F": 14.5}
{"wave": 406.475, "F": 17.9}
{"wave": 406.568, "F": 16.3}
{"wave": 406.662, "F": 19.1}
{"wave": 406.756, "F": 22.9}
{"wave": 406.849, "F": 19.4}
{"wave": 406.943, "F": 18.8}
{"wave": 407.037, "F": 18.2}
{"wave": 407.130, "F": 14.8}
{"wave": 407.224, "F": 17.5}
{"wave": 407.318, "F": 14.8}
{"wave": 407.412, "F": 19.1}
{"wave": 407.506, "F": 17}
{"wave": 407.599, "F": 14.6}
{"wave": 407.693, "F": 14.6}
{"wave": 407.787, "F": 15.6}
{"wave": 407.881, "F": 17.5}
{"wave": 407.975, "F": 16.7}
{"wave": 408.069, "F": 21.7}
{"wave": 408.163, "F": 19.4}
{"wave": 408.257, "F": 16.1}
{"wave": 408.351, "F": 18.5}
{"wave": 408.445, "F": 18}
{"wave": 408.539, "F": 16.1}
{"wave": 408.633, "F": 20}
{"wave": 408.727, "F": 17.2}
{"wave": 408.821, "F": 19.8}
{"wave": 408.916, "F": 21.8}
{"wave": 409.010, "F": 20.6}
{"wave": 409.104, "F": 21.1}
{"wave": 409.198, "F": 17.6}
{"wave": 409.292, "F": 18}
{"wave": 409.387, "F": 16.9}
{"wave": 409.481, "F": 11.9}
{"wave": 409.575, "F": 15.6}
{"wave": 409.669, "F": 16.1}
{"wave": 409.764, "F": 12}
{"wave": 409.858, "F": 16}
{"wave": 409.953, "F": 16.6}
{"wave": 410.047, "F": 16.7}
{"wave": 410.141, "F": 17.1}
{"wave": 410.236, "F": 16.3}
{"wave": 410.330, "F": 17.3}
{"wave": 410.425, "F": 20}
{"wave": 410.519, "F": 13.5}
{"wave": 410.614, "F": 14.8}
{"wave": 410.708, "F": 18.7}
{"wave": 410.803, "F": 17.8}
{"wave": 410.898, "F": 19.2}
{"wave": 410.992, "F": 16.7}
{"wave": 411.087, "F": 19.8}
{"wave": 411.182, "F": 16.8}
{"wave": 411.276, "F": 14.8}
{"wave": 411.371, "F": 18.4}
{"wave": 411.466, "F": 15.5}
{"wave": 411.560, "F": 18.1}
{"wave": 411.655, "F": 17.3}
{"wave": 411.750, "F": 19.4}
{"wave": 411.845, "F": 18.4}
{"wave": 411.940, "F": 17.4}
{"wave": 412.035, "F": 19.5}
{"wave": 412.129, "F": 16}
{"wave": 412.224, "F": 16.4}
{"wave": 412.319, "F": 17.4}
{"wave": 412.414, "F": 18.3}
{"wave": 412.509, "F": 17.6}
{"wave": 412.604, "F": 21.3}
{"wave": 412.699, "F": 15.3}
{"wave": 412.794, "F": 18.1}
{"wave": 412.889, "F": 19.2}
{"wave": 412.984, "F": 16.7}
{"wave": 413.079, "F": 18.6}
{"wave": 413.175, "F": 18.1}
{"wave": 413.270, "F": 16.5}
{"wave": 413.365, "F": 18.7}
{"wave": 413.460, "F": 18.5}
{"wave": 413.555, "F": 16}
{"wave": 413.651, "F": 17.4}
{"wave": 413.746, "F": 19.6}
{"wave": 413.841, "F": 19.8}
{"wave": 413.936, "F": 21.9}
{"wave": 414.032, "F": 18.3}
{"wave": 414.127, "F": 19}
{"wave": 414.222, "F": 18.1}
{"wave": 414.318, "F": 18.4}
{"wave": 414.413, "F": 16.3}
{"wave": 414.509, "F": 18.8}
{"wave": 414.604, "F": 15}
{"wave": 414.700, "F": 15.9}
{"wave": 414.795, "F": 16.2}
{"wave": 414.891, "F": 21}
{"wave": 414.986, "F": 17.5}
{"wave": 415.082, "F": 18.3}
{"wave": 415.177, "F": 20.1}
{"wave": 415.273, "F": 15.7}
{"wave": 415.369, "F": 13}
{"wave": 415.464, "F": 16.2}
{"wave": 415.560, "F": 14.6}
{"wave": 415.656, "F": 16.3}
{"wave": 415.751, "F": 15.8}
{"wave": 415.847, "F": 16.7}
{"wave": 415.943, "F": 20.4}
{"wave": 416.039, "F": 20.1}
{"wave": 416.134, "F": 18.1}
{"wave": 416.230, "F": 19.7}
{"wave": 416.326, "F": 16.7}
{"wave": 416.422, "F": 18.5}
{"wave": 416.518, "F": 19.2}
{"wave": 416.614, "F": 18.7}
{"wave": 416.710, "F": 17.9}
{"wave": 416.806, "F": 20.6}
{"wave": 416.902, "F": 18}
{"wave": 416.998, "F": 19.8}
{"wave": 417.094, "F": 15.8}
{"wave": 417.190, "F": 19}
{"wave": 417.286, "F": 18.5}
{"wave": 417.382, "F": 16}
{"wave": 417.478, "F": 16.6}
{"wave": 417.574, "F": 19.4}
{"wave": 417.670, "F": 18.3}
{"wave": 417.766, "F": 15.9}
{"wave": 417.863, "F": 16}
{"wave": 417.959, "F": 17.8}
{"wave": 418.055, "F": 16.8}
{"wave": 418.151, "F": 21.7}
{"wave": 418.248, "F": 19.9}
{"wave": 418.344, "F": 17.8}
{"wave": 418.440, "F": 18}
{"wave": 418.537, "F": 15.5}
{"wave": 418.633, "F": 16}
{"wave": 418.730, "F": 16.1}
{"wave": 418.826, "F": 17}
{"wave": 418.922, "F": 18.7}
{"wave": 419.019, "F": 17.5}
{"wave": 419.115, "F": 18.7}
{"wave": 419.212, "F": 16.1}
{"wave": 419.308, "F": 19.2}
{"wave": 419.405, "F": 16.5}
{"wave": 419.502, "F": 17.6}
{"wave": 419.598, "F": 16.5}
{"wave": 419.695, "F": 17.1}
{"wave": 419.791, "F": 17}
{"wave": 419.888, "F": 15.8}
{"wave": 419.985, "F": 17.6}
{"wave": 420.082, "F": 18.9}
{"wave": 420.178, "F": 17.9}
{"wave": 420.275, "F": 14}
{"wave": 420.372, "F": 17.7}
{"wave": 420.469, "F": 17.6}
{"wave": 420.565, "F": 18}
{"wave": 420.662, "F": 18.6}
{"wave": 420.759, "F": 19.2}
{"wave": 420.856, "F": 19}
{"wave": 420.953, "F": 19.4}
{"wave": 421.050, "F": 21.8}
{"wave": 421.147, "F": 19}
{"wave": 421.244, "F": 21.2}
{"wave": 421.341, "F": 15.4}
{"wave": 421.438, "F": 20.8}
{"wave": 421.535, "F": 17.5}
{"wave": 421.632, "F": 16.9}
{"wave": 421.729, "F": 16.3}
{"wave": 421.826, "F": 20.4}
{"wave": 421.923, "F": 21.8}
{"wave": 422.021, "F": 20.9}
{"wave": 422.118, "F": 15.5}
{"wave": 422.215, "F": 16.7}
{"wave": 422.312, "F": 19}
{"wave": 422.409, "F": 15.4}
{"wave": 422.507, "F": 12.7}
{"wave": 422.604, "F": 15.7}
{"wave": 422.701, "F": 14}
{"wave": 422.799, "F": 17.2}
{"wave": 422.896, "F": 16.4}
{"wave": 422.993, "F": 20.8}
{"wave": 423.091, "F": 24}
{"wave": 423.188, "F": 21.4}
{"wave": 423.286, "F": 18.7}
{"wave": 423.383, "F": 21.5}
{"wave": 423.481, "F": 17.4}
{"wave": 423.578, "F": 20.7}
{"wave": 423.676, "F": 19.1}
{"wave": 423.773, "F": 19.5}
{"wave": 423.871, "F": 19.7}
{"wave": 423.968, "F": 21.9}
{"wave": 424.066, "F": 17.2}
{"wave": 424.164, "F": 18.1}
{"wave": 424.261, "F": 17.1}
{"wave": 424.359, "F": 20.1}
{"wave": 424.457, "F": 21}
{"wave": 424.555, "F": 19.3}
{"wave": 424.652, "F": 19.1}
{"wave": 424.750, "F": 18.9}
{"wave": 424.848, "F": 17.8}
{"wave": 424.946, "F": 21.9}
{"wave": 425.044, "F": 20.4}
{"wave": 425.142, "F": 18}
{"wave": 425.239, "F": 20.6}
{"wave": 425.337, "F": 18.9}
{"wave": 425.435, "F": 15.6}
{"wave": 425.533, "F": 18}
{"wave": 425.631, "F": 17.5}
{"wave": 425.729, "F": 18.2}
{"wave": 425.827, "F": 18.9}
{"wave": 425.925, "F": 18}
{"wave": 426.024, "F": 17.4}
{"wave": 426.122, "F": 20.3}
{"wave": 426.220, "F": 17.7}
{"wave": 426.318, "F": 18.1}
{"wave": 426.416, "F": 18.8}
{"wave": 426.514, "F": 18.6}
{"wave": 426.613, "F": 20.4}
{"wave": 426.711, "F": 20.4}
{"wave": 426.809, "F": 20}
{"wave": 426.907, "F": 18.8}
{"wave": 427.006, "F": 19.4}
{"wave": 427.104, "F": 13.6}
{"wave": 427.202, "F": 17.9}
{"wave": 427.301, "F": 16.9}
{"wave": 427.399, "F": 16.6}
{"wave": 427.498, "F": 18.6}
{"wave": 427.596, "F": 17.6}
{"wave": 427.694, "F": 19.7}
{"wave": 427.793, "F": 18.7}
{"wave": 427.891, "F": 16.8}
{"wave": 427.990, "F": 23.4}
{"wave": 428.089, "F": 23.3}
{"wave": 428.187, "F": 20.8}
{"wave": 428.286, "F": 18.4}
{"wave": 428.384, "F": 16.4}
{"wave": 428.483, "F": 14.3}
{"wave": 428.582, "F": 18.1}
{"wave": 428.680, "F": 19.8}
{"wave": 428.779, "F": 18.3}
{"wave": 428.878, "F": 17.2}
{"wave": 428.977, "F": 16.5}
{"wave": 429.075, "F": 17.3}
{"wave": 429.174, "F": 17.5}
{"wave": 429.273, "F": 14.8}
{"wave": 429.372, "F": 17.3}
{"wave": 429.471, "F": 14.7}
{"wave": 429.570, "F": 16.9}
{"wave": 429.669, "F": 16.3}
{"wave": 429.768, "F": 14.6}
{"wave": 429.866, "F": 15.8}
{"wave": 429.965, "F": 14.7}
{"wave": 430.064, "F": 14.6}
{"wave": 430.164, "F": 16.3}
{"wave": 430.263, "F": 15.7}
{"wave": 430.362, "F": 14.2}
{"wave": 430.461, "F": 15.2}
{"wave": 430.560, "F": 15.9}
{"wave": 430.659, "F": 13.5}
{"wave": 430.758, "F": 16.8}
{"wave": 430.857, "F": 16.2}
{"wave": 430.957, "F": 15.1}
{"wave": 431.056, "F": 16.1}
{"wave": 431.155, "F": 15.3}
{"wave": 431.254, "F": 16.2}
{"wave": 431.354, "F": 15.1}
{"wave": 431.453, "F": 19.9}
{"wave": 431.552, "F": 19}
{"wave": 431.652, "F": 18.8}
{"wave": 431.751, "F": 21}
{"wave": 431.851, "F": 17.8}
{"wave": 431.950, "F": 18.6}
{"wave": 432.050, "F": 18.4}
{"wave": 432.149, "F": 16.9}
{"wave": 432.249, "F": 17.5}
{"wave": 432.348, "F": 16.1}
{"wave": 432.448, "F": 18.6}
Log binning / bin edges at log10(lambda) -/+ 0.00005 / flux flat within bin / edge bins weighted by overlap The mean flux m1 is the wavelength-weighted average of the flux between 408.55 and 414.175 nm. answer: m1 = 17.7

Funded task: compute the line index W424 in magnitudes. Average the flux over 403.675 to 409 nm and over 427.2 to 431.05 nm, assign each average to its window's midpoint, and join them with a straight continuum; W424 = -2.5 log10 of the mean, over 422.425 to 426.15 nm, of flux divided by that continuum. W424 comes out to -0.09 mag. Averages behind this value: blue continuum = 18.1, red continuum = 17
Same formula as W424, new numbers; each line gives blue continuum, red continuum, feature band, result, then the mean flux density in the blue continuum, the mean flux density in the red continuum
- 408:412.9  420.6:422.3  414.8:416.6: 0.032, 17.6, 18.8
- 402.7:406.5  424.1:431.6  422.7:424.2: -0.097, 17.9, 17.7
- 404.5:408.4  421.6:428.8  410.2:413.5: 0.025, 17.8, 18.6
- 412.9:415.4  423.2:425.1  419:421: 0.071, 17.9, 19.5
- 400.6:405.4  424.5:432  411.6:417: 0.012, 18.5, 17.7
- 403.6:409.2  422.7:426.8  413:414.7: 0.027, 18.2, 19.1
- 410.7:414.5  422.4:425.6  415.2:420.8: 0.048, 18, 18.8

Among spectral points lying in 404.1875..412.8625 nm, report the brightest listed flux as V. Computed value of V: 22.9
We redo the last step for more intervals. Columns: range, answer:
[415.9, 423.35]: 24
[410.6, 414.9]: 21.9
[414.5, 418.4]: 21.7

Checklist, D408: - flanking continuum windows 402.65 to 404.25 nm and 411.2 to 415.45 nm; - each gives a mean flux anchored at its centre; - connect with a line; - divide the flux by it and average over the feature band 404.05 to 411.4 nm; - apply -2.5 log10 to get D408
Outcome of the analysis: 0.02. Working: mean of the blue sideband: 18.1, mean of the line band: 17.6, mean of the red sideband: 17.8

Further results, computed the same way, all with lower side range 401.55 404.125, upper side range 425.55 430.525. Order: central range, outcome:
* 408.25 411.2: 0.046 mag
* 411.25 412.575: 0.029 mag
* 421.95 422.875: 0.082 mag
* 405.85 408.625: 0.053 mag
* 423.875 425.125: -0.097 mag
